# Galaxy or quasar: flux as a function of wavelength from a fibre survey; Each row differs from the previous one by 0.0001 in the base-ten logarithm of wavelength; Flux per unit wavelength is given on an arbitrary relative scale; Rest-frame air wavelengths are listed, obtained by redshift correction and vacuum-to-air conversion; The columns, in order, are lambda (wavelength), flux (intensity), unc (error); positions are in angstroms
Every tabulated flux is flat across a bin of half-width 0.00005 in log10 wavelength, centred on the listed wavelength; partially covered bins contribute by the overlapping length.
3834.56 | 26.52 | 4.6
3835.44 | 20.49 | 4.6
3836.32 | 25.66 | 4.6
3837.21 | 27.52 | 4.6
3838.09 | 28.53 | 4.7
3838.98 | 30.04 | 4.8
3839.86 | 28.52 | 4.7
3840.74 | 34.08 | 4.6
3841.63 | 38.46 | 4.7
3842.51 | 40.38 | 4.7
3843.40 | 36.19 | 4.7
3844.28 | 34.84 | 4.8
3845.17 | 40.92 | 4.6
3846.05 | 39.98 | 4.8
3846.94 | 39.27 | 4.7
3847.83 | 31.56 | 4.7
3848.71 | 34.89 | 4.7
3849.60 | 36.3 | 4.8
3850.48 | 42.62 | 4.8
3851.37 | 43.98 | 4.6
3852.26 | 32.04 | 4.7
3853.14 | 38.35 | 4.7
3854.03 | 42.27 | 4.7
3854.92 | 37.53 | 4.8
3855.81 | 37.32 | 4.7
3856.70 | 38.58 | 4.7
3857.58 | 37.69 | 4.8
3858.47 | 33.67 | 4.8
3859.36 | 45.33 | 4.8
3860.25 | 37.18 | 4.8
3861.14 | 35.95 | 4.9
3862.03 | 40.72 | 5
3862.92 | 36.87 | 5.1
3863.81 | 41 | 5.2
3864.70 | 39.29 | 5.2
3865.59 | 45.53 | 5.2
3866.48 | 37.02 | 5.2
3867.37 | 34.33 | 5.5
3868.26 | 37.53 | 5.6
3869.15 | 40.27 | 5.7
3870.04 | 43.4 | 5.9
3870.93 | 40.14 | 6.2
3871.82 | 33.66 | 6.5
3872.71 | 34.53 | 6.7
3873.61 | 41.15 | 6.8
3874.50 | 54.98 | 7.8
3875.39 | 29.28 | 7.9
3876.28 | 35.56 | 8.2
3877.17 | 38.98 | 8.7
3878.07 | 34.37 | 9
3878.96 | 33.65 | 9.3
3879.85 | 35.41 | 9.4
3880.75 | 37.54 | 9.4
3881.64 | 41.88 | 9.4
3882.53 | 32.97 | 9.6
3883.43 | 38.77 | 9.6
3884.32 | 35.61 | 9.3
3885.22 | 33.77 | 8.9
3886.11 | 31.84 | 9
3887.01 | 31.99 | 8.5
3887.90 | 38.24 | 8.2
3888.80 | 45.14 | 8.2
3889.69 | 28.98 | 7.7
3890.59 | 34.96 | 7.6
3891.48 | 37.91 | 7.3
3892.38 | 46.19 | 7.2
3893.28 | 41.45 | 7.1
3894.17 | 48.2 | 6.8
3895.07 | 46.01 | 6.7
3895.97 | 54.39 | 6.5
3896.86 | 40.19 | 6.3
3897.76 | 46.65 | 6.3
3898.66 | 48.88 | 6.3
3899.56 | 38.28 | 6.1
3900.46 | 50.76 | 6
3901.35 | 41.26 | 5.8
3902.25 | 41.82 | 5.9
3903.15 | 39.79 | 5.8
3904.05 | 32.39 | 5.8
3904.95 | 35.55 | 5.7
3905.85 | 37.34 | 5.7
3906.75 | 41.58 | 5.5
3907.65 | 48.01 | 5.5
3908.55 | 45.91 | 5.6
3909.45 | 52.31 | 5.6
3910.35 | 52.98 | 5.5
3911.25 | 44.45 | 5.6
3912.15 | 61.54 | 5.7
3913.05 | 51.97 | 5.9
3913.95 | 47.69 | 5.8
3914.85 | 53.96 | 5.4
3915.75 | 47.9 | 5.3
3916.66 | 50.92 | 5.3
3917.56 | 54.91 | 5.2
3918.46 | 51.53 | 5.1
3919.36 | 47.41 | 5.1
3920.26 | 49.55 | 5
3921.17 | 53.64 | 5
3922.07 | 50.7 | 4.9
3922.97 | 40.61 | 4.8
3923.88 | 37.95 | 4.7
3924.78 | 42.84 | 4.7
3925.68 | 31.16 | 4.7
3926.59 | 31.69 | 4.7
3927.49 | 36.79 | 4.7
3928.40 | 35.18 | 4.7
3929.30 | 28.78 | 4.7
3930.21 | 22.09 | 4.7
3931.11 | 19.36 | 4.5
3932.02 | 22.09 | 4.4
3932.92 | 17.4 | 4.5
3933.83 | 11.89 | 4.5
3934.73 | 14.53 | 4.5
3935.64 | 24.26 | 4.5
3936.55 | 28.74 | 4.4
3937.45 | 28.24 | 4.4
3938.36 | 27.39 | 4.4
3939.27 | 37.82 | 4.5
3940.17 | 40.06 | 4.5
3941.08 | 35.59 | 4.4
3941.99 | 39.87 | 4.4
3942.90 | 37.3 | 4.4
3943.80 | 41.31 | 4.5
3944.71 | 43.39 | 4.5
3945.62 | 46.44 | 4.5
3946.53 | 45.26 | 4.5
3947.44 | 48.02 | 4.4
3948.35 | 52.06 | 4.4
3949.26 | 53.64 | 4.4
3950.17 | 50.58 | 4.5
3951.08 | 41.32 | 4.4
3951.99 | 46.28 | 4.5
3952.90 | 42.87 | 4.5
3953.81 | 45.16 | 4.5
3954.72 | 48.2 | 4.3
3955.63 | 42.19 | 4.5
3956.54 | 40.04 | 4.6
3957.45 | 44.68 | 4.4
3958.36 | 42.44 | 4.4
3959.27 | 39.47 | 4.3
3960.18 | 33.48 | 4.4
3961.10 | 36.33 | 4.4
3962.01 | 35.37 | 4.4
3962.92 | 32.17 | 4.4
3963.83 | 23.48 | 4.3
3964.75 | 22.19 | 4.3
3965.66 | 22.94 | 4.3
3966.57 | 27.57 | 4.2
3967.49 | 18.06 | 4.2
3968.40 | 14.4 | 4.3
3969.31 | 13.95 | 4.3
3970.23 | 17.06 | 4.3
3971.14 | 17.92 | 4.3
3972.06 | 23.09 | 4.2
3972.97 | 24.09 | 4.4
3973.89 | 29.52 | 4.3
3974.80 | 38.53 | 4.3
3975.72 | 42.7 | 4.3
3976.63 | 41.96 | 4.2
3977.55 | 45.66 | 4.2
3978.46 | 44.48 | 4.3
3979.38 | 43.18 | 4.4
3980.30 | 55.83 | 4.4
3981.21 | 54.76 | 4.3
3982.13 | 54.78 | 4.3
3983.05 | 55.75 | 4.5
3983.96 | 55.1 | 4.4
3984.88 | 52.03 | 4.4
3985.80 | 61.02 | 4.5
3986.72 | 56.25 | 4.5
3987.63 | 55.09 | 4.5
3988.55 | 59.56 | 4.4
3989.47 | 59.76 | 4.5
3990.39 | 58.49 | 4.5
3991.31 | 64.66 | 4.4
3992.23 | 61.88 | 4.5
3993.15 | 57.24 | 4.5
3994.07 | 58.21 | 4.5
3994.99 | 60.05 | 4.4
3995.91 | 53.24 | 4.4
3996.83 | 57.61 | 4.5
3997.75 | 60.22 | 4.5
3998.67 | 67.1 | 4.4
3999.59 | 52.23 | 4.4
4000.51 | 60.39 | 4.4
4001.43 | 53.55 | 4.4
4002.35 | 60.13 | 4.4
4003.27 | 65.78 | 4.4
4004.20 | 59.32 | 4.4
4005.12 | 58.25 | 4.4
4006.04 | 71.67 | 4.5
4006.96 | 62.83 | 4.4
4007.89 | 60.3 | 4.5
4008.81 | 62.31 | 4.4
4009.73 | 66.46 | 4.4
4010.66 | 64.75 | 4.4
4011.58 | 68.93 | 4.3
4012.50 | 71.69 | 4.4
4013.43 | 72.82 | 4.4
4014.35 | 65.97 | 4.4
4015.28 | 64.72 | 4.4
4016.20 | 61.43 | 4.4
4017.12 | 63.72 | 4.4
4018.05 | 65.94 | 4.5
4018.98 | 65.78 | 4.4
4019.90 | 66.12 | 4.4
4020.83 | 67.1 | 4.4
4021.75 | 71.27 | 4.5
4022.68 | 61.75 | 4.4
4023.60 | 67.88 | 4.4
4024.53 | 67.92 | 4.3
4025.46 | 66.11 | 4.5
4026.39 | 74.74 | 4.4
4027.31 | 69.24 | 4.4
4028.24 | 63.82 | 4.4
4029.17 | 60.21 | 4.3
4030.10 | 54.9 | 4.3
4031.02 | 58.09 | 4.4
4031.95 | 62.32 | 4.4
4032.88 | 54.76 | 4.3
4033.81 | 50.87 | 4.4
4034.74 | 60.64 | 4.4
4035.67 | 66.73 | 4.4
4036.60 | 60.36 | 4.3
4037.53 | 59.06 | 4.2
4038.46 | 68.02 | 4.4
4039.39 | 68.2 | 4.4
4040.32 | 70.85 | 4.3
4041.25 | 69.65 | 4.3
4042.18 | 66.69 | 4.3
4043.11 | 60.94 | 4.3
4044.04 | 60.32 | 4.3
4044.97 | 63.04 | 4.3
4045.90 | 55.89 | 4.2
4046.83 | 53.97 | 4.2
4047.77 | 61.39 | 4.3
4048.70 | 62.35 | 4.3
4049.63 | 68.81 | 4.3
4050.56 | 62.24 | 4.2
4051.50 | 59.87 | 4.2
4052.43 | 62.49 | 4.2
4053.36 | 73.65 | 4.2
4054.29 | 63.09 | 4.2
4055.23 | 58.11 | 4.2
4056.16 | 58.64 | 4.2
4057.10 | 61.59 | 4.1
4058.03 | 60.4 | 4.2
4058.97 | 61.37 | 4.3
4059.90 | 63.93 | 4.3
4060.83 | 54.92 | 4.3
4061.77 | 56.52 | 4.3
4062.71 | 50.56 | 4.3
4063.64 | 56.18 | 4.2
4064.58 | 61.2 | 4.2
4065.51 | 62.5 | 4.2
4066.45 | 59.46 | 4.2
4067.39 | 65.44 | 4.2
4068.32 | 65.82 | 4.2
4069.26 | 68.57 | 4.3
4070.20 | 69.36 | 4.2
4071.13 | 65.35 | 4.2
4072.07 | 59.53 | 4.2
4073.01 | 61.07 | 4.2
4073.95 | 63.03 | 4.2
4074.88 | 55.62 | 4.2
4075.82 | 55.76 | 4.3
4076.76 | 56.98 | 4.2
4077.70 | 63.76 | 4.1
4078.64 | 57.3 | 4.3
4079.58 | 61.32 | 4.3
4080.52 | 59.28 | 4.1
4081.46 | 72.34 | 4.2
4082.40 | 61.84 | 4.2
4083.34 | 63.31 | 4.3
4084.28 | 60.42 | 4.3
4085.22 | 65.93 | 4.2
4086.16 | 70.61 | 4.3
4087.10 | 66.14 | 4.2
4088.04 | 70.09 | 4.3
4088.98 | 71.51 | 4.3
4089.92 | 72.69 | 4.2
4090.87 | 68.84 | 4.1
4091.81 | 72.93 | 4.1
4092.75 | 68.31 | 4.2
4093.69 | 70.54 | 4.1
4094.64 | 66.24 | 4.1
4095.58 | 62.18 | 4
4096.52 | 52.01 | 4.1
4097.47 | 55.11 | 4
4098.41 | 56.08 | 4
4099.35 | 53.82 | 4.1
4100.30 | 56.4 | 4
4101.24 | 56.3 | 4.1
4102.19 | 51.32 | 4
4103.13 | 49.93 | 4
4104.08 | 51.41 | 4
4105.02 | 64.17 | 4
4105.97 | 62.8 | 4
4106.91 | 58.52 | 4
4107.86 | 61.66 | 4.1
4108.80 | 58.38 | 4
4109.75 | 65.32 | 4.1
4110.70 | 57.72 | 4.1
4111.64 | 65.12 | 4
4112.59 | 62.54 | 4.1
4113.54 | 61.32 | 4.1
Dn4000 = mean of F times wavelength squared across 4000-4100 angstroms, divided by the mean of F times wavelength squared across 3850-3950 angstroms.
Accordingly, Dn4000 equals 1.7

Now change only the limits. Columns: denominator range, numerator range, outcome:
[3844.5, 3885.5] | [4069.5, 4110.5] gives 1.82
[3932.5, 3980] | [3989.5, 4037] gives 1.86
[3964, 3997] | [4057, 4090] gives 1.50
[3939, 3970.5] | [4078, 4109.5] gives 1.79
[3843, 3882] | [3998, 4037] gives 1.80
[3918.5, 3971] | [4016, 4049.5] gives 1.89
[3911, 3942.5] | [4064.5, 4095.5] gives 1.86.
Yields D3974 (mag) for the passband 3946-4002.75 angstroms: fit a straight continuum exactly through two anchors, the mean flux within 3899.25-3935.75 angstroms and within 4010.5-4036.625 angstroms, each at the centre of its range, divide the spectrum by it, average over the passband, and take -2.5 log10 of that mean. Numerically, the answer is 0.19 mag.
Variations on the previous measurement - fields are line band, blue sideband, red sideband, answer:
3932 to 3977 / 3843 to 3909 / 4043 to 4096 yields 0.39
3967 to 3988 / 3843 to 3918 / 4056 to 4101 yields 0.28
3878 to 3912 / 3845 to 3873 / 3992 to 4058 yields 0.07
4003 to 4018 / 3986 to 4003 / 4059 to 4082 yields -0.10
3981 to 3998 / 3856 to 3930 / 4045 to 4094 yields -0.09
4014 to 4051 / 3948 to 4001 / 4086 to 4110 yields -0.21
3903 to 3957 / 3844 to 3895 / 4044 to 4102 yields 0.12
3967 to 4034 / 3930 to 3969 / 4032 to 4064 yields -0.14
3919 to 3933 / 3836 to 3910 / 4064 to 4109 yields 0.23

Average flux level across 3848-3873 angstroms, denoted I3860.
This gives 38.5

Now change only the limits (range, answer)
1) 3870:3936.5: 39.6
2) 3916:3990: 38.7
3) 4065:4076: 62.8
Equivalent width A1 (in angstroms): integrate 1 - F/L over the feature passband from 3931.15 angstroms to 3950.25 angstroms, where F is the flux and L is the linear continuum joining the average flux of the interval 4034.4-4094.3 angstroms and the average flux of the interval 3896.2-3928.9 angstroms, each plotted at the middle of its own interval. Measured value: 5.4 angstroms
